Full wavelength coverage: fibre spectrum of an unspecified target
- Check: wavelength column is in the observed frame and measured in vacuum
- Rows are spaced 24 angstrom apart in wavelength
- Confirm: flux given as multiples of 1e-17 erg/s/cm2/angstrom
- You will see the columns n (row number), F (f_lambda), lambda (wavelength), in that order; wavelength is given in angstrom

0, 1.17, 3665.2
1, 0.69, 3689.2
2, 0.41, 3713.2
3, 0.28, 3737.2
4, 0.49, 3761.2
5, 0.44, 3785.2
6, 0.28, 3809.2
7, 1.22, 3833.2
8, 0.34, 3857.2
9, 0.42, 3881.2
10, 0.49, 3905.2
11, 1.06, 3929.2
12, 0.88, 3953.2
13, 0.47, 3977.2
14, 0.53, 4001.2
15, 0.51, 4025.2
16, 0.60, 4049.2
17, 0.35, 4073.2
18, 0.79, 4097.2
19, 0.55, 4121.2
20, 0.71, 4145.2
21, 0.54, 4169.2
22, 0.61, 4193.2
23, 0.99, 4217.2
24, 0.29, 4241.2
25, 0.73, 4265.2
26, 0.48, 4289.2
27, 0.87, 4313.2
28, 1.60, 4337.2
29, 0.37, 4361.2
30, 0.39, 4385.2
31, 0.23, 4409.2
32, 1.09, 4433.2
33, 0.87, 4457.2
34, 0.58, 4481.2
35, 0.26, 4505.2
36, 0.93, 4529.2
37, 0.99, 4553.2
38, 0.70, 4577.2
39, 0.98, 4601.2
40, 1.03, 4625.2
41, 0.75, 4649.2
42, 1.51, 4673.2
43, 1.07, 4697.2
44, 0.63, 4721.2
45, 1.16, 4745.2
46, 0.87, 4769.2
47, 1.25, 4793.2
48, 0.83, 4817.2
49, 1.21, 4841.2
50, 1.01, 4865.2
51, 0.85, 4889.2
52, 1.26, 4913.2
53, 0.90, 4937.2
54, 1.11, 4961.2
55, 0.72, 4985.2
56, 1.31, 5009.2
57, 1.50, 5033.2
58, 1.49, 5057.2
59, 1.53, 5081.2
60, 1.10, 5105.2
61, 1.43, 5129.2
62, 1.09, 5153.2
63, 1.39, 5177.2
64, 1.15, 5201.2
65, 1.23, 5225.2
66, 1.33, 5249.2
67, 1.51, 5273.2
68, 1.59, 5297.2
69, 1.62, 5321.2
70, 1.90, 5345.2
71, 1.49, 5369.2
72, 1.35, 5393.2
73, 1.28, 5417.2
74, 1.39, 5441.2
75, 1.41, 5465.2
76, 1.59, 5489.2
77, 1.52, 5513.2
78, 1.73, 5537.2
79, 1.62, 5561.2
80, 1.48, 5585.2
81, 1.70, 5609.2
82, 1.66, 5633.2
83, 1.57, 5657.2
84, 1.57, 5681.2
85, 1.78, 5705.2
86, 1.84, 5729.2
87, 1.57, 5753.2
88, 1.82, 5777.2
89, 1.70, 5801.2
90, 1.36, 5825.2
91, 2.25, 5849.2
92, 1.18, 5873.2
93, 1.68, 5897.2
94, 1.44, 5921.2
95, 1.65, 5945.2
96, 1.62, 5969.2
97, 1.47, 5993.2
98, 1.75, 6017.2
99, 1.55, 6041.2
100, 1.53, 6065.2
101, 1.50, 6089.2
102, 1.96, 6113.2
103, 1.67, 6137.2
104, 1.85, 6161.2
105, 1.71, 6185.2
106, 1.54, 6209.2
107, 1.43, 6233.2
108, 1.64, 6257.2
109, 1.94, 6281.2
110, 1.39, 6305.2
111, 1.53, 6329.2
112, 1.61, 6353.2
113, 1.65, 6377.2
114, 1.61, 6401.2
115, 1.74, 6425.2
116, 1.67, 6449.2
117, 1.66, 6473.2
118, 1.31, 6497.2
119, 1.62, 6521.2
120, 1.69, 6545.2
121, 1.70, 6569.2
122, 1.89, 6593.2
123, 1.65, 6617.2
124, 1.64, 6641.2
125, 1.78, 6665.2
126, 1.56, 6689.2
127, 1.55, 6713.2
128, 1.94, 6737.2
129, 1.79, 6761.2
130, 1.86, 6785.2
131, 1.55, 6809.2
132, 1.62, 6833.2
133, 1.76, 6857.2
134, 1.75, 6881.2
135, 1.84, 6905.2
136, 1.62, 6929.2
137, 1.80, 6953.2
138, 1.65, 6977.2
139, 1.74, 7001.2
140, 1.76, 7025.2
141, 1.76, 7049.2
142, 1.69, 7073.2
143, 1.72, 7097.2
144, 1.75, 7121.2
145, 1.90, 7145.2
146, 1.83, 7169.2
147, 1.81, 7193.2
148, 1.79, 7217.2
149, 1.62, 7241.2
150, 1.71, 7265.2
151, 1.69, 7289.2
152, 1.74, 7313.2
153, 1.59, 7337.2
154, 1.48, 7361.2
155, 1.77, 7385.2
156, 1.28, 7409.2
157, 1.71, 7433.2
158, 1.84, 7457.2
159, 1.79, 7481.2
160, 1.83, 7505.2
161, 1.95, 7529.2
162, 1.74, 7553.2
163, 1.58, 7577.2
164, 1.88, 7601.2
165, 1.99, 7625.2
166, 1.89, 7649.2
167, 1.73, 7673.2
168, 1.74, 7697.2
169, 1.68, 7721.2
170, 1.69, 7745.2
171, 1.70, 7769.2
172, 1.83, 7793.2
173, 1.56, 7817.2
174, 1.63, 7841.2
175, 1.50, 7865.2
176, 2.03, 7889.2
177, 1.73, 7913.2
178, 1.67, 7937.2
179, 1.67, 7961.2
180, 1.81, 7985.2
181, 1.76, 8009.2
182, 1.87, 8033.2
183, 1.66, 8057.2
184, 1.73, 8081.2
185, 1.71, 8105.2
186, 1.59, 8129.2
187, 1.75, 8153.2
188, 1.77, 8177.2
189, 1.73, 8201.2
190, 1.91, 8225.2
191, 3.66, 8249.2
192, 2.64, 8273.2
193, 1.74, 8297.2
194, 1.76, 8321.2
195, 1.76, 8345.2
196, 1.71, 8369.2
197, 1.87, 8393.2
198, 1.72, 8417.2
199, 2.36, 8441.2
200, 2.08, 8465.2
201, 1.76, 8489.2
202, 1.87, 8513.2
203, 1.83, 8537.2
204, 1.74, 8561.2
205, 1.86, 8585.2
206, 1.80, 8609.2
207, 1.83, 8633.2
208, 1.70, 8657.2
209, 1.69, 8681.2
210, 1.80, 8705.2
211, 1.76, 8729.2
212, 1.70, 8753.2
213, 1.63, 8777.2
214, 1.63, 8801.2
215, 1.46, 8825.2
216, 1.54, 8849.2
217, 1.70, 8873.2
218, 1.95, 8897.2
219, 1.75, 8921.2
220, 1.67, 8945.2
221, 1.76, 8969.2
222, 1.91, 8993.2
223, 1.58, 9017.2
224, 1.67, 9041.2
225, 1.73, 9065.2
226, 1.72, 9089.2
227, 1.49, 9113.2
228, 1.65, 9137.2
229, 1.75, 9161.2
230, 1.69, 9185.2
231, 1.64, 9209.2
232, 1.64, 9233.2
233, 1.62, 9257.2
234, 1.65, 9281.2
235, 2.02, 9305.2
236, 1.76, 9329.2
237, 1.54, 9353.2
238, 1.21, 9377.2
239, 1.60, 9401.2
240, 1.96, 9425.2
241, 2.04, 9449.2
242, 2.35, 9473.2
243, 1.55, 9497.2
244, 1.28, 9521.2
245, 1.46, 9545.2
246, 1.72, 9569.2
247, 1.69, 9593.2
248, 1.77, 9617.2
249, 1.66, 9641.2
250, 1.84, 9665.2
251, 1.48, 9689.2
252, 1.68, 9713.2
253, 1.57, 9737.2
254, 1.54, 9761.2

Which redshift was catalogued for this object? 0.256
